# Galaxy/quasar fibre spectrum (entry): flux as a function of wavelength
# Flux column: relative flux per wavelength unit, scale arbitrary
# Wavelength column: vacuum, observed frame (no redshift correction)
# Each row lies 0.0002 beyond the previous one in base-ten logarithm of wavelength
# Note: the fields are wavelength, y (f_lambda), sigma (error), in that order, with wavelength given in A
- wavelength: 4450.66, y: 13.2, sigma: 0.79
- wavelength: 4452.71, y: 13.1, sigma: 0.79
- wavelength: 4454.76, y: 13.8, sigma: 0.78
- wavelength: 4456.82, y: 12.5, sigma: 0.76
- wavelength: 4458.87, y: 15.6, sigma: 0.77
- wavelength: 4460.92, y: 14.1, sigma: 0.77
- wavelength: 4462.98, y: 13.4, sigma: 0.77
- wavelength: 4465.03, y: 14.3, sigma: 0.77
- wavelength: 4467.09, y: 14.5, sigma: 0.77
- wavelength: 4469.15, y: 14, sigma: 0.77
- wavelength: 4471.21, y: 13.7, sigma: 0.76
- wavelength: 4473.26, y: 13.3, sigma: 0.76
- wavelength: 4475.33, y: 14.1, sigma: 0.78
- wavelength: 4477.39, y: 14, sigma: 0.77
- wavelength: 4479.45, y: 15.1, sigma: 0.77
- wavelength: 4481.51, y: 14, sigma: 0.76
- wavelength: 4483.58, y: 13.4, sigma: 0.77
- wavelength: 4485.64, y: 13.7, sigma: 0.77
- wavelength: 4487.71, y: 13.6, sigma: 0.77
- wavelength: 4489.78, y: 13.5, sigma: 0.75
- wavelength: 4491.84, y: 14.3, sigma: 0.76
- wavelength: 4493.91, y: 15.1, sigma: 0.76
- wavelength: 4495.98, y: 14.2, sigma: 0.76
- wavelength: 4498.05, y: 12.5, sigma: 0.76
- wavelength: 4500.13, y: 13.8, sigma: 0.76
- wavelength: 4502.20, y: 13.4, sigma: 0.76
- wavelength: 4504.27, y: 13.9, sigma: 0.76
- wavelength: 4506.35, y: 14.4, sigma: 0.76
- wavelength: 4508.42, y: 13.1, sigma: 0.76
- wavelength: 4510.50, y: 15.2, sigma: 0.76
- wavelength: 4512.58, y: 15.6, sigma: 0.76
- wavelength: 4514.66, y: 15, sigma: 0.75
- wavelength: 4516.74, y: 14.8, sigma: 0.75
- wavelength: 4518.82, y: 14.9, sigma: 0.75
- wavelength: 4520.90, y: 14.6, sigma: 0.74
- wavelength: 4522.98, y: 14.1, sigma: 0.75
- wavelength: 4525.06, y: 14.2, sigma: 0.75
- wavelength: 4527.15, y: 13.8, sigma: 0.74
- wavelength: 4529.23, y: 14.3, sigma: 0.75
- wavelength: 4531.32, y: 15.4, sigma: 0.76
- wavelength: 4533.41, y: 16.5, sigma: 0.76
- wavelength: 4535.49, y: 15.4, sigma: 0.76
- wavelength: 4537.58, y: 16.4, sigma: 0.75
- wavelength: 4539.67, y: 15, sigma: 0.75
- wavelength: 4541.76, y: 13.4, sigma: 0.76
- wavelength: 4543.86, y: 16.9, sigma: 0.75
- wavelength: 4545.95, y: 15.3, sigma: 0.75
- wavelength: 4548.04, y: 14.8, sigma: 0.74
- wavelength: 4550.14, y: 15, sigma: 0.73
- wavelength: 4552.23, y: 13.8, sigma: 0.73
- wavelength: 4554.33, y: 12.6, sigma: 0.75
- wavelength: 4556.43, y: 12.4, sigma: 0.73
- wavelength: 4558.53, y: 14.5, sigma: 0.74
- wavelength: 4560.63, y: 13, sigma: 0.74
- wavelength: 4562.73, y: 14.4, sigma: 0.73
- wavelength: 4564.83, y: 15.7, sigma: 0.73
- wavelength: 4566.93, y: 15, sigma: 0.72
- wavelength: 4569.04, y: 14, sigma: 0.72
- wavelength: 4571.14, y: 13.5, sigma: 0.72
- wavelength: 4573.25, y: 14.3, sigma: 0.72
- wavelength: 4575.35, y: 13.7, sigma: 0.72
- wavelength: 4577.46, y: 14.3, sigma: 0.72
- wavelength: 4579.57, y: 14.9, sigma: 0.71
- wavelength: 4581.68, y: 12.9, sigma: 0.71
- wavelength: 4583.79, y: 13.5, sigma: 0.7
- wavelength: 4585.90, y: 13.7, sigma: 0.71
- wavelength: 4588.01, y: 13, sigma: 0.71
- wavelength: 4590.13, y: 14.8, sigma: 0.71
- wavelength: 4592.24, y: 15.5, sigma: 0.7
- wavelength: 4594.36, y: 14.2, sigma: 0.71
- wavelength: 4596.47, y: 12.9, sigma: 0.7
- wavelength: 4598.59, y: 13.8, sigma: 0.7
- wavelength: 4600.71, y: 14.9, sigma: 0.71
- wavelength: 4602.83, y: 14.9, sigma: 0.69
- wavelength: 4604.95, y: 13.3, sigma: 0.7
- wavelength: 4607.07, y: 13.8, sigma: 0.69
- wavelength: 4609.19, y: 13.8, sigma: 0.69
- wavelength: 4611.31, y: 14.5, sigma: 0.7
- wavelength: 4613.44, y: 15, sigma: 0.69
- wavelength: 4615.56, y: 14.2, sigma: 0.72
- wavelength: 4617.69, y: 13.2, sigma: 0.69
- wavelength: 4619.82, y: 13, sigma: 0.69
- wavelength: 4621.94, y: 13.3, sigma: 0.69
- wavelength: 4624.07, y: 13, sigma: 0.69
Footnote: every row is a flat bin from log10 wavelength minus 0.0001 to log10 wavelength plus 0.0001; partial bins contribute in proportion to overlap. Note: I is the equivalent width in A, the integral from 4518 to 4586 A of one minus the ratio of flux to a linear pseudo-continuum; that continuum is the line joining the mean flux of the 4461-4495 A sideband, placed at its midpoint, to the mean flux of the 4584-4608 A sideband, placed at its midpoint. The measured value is -2.0 A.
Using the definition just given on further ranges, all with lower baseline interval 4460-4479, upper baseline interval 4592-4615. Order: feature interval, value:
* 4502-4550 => -2.6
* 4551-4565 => 0.4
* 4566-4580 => -0.1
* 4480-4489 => 0.2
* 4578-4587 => 0.2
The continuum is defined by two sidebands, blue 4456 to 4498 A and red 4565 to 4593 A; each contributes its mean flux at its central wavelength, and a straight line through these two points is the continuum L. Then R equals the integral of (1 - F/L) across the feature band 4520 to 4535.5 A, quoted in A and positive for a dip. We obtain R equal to -0.8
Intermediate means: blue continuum 14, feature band 14.8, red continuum 14.1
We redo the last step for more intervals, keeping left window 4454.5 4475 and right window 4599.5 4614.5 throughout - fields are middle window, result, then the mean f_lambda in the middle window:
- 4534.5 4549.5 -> -1.2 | 15.3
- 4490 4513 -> -0.1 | 14.1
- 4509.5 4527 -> -0.8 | 14.7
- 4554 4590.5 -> 0.8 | 13.9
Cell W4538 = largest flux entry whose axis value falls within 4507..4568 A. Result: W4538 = 16.9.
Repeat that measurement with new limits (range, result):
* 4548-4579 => 15.7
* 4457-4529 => 15.6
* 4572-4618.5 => 15.5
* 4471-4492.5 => 15.1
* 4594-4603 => 14.9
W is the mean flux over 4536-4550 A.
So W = 15.3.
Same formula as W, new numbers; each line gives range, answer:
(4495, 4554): 14.6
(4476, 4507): 13.9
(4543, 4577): 14.3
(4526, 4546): 15.2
